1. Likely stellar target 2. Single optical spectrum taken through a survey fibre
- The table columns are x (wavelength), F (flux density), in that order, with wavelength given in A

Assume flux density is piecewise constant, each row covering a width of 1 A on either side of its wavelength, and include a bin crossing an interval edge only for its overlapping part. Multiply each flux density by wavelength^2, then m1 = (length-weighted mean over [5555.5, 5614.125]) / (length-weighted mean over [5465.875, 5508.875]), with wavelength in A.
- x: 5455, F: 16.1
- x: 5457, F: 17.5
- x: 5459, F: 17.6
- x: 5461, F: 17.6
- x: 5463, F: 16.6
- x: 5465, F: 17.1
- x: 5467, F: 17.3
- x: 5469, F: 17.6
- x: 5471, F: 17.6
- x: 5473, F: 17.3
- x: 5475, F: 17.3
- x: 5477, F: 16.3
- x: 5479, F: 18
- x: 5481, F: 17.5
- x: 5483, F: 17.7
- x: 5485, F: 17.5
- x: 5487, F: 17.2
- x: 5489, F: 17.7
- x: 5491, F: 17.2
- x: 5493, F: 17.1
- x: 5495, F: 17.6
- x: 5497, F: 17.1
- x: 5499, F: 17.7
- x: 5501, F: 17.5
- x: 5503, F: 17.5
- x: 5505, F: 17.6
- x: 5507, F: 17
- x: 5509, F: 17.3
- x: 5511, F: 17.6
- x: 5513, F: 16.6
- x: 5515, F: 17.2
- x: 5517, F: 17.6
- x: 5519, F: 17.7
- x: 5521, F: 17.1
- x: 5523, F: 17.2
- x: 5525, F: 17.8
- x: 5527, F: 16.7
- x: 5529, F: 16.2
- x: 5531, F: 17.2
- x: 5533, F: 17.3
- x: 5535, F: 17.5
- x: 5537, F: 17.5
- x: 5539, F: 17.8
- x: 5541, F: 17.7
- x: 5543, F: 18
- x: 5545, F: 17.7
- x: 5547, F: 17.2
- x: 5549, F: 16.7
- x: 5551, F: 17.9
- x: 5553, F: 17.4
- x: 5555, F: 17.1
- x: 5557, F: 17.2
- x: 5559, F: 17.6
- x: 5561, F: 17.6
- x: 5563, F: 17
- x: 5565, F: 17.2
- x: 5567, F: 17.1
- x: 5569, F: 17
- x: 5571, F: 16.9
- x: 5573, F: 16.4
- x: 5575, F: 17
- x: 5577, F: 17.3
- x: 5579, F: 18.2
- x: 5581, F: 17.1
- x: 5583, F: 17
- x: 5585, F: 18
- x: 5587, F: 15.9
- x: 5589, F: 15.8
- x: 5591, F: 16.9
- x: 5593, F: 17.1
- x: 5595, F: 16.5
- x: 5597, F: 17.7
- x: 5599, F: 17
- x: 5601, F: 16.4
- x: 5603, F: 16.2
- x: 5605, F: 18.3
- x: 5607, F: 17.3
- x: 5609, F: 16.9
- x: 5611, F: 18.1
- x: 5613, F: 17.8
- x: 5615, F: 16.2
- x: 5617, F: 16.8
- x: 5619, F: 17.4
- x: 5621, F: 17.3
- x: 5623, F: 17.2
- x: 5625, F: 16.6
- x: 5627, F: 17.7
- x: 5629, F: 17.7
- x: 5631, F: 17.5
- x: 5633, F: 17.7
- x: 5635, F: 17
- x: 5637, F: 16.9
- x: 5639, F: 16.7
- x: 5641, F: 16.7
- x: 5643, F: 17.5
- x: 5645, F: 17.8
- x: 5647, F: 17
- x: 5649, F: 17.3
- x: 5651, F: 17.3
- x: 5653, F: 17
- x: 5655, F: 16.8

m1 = 1.02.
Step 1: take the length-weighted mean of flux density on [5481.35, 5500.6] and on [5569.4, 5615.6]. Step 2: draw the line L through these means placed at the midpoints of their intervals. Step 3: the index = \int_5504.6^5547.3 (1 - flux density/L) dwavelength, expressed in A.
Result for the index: -0.11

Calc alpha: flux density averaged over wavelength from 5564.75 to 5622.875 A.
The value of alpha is 17.1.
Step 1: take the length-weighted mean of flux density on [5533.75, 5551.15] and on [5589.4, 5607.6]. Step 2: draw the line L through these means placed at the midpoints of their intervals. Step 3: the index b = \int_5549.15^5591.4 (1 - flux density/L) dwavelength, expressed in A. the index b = 0.37 A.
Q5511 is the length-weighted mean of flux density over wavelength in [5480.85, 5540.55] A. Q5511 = 17.3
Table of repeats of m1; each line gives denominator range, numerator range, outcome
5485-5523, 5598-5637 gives 1.03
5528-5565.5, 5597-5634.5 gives 1.02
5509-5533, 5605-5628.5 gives 1.04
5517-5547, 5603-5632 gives 1.03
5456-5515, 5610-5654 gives 1.05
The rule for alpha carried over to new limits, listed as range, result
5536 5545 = 17.7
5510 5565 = 17.3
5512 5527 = 17.3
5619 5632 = 17.3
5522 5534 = 17.1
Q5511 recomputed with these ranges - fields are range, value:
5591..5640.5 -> 17.2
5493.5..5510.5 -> 17.4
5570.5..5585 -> 17.2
